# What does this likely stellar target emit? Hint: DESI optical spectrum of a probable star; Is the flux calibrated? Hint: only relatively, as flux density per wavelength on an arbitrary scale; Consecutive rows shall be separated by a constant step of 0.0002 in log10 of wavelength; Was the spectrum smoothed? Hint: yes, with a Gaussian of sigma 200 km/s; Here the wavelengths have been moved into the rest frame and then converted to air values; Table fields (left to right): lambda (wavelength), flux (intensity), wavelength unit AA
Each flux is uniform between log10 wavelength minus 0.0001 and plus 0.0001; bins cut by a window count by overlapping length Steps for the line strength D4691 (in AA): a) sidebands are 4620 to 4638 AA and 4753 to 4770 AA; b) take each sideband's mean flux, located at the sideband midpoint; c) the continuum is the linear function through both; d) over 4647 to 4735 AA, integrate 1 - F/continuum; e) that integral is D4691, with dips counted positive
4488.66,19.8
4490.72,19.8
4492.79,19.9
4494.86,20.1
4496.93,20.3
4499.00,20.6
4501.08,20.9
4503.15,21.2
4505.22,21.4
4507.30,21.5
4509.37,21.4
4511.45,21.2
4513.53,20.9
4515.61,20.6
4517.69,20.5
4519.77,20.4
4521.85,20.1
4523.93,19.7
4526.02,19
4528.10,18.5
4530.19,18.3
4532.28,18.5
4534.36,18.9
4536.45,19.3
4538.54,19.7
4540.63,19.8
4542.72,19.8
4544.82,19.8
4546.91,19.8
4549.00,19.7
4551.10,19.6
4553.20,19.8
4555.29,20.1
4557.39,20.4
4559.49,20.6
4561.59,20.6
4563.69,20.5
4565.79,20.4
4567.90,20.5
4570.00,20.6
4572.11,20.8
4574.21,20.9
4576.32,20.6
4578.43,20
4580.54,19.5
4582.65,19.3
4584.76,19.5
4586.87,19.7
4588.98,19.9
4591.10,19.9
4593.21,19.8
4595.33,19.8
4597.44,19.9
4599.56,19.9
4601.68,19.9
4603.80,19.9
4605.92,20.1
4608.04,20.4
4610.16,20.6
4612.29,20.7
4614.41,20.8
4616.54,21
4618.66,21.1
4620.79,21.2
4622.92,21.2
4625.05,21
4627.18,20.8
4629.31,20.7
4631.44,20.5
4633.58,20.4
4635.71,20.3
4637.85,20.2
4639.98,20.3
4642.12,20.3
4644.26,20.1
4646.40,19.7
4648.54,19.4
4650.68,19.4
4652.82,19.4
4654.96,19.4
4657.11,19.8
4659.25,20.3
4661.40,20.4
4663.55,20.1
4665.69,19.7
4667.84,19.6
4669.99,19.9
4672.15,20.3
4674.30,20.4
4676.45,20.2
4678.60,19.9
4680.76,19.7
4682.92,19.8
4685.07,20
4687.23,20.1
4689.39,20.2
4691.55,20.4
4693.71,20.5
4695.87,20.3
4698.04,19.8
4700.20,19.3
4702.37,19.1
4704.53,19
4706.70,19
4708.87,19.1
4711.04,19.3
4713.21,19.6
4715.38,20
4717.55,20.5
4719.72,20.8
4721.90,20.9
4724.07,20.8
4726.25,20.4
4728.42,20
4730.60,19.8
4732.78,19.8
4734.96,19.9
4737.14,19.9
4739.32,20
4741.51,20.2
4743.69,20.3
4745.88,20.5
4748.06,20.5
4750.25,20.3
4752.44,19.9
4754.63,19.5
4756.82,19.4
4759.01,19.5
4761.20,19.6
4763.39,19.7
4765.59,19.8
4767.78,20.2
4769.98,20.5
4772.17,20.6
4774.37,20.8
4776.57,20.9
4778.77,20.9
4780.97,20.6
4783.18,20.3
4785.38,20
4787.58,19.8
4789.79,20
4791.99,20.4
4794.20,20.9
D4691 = 1.5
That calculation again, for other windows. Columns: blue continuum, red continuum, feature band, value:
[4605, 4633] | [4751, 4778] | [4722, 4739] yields 0.1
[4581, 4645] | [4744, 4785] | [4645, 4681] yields 0.7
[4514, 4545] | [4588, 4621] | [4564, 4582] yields -0.4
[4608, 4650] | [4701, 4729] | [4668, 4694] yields 0.1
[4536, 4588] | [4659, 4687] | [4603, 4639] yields -1.1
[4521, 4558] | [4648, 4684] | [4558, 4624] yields -2.3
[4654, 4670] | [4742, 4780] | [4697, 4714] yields 0.6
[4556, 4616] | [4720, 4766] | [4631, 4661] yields 0.3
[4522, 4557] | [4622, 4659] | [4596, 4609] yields -0.1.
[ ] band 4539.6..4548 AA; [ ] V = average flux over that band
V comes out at 19.8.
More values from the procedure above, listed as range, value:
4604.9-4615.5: 20.5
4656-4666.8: 20.1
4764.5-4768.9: 20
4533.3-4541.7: 19.4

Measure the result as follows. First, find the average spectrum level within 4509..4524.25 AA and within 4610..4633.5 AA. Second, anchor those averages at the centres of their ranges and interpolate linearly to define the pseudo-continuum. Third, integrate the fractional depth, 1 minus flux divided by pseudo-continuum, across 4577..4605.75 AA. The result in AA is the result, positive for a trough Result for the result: 1.4 AA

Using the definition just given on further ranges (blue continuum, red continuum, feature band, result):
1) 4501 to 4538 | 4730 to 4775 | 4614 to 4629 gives -0.7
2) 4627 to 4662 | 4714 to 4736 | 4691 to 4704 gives 0.2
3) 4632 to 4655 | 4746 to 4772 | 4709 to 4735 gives -0.2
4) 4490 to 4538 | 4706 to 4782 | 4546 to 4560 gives 0.1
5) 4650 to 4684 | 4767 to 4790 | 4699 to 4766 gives 1.1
